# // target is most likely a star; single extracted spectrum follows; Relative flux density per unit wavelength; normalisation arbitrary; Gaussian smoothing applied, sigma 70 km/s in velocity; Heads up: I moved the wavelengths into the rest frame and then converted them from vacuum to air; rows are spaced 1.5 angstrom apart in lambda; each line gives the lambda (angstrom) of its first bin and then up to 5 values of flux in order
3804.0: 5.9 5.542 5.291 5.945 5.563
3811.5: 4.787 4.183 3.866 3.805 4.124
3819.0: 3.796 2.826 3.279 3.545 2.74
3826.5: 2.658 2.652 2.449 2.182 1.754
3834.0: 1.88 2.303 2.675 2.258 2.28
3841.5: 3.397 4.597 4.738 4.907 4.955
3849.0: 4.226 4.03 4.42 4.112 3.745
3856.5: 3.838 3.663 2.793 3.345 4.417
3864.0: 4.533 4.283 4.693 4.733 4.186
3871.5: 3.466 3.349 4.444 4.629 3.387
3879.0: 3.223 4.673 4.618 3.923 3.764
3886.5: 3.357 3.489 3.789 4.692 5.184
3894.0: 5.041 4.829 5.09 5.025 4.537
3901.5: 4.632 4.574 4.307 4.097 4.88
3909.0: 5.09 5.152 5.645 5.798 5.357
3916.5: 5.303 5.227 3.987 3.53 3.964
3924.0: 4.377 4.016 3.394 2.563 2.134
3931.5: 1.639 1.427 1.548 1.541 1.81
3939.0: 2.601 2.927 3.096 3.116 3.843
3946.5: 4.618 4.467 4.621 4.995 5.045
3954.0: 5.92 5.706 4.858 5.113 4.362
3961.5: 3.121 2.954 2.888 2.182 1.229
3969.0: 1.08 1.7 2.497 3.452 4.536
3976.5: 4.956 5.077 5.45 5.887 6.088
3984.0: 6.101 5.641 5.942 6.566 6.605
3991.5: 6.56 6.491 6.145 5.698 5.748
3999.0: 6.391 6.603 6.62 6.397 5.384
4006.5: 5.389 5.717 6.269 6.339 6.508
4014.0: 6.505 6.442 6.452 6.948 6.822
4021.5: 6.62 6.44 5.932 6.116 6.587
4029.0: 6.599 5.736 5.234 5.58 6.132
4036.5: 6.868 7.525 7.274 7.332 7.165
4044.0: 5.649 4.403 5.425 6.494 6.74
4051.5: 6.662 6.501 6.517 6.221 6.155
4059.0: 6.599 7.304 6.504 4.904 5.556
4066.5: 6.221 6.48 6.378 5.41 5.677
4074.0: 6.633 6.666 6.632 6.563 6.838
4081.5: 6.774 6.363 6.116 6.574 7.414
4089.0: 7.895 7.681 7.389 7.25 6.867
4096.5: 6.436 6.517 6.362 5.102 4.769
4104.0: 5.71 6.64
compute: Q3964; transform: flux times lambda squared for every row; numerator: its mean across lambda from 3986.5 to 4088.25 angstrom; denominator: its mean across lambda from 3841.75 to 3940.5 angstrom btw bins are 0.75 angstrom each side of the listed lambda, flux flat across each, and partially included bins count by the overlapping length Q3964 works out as 1.69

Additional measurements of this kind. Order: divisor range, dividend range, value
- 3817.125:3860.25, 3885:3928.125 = 1.41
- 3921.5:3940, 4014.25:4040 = 2.59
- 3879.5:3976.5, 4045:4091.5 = 1.77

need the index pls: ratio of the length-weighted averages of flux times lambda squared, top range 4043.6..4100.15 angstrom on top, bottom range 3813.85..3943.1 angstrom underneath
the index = 1.89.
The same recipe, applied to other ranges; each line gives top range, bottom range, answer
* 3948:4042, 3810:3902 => 1.54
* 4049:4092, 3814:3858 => 2.17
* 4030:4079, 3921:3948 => 2.28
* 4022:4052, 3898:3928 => 1.45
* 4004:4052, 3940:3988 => 1.55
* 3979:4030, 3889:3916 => 1.34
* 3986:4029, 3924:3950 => 2.23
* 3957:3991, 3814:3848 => 1.45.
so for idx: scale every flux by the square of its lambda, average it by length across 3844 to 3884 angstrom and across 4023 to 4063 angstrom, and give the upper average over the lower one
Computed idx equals 1.69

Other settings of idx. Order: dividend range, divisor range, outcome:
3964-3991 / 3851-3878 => 1.15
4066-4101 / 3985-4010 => 1.13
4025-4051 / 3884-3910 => 1.50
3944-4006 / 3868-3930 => 1.16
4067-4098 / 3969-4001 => 1.32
